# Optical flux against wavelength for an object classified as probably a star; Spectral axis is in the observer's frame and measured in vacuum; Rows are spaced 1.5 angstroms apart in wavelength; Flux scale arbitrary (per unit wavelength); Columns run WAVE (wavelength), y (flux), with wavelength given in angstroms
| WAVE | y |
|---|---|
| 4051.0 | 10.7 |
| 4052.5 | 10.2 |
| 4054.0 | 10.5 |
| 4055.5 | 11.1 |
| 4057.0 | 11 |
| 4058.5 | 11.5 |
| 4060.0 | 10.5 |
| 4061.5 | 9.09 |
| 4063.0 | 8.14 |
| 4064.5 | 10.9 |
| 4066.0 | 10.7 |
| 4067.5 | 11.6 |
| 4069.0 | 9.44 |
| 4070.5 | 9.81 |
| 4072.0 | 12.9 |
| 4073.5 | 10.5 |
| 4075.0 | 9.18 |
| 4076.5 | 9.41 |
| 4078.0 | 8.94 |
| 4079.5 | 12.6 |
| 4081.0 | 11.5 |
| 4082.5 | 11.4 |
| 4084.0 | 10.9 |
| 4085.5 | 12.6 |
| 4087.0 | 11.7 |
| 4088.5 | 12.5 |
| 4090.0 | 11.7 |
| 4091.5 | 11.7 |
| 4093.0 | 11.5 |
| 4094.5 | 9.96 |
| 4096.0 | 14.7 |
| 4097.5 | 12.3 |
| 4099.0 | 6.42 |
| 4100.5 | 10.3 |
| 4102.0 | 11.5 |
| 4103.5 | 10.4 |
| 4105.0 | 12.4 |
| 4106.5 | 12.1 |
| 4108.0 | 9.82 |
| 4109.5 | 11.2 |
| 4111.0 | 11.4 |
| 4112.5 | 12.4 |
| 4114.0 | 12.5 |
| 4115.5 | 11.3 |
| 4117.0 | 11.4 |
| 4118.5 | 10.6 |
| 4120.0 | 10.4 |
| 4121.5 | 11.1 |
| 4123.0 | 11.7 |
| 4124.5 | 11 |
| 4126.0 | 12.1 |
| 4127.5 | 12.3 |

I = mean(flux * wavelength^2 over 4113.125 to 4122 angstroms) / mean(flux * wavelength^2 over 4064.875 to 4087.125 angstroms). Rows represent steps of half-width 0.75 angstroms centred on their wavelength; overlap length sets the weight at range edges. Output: 1.06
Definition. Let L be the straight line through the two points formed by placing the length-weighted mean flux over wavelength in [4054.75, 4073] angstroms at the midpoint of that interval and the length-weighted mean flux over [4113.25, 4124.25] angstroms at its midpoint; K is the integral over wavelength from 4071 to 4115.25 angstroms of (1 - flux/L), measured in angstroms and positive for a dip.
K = -1.3 angstroms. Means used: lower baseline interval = 10.6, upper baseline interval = 11.3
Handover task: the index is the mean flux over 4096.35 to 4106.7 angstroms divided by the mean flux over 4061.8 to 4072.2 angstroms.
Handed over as 1.05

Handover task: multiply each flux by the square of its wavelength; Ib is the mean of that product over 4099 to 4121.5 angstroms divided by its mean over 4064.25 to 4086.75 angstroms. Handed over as 1.04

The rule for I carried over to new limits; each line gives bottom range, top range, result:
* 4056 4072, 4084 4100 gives 1.12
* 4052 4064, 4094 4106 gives 1.10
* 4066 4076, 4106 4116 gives 1.11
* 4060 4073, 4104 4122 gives 1.13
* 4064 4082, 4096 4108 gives 1.05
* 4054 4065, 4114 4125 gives 1.11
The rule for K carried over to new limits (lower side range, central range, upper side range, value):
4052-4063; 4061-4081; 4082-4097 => 1.30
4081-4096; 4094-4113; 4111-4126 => 0.68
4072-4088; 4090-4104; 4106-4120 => 0.19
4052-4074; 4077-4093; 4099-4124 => -1.05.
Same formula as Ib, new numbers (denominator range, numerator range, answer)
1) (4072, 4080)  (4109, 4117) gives 1.16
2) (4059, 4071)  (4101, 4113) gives 1.15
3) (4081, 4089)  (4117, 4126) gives 0.96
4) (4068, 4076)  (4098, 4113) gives 1.06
